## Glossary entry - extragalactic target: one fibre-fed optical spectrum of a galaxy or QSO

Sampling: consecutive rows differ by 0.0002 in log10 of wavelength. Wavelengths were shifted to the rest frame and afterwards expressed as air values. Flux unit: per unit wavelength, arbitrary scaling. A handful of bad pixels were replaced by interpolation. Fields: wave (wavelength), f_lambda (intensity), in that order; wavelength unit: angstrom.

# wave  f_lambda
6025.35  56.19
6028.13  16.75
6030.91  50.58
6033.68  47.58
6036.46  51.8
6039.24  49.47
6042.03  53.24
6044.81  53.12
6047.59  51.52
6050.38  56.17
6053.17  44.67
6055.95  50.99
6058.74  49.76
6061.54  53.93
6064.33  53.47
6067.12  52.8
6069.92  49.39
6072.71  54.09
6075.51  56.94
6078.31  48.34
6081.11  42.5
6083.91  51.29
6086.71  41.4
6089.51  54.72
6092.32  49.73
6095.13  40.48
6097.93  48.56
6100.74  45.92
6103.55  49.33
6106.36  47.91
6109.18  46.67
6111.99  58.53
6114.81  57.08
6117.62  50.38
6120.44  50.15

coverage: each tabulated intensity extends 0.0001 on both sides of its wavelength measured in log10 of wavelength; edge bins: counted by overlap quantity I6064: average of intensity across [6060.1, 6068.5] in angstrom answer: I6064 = 53.4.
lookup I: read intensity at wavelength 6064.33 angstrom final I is 53.47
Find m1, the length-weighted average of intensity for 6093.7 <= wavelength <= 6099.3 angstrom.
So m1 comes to 44.5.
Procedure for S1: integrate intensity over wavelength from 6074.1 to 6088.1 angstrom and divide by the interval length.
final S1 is 48.1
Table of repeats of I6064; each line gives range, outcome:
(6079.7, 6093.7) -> 47.9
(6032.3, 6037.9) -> 49.7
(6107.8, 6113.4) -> 52.6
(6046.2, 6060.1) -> 50.6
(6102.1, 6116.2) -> 51.9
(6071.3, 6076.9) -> 55.5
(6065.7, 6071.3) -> 51.1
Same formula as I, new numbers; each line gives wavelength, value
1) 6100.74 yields 45.92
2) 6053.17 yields 44.67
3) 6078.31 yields 48.34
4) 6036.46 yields 51.8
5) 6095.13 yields 40.48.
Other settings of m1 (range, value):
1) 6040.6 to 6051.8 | 53.4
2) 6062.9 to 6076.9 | 53.4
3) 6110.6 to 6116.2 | 57.8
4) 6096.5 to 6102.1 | 47.3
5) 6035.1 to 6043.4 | 51.5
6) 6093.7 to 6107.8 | 46.4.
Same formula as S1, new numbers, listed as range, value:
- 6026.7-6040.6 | 43.3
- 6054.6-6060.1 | 50.4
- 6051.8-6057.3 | 47.9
